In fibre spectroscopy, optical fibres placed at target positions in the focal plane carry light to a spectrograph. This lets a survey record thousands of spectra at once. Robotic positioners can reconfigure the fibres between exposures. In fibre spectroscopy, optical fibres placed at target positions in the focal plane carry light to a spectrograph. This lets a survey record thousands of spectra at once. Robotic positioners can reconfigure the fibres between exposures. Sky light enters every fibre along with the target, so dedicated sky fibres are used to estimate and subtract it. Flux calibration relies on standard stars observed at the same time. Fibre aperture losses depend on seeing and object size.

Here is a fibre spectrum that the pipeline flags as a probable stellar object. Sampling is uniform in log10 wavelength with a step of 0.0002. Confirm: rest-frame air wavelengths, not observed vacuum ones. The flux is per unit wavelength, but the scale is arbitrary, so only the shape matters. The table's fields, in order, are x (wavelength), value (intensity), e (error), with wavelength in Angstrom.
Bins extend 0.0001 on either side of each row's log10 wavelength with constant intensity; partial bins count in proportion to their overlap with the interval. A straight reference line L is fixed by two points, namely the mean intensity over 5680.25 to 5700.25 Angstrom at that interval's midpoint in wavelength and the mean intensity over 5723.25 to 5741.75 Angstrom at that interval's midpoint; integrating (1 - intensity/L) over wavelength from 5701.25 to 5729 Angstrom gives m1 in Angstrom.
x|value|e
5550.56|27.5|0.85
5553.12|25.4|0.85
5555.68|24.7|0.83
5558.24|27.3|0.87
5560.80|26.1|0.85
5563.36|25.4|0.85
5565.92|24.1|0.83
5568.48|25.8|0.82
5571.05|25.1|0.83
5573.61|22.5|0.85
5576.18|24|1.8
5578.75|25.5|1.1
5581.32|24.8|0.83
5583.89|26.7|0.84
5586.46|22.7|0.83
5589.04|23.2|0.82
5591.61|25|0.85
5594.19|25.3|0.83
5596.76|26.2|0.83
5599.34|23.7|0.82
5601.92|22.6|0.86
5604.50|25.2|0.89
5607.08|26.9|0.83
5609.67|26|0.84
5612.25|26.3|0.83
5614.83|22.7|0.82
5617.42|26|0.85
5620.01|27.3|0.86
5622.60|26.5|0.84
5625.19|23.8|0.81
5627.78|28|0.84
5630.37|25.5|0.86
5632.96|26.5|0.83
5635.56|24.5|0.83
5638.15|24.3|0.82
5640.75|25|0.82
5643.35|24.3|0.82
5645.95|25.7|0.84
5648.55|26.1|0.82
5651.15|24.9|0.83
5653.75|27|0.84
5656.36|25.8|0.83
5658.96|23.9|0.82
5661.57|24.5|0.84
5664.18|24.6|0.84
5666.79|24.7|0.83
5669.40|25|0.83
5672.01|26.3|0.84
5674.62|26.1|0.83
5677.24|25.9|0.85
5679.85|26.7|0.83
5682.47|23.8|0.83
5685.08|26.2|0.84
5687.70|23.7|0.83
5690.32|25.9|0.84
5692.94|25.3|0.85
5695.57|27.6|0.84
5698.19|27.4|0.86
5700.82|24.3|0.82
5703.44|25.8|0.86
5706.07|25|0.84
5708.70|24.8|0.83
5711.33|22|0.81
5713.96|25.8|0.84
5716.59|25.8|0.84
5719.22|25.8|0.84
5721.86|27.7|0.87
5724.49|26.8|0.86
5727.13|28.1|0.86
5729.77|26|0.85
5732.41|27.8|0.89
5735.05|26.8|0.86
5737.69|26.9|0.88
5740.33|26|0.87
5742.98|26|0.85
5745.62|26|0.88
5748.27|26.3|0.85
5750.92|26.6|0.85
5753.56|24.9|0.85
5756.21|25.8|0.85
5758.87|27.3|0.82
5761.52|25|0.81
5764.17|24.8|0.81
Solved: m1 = 0.7 Angstrom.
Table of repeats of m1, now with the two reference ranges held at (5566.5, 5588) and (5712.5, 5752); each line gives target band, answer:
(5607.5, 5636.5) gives -0.7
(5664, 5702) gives 0.5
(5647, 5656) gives -0.2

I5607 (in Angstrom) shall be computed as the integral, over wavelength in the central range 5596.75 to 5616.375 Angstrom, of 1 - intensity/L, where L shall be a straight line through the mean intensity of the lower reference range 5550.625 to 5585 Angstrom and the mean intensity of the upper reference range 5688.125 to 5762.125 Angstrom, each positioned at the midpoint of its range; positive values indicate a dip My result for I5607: 0.44 Angstrom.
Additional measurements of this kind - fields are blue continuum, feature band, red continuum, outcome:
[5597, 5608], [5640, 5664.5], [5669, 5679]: 0.3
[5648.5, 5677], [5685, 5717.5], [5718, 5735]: 1.3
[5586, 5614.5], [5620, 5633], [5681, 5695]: -0.6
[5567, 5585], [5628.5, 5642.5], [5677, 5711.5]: -0.1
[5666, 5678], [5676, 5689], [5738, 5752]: 0.2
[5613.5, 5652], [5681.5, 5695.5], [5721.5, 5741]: 0.6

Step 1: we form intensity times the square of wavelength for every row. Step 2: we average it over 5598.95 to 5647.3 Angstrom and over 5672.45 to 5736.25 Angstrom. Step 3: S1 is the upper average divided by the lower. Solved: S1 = 1.05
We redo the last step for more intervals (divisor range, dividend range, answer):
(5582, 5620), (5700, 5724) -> 1.05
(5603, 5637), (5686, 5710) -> 1.02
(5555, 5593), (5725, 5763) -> 1.13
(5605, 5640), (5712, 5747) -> 1.07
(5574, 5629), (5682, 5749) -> 1.08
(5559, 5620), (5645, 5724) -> 1.06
